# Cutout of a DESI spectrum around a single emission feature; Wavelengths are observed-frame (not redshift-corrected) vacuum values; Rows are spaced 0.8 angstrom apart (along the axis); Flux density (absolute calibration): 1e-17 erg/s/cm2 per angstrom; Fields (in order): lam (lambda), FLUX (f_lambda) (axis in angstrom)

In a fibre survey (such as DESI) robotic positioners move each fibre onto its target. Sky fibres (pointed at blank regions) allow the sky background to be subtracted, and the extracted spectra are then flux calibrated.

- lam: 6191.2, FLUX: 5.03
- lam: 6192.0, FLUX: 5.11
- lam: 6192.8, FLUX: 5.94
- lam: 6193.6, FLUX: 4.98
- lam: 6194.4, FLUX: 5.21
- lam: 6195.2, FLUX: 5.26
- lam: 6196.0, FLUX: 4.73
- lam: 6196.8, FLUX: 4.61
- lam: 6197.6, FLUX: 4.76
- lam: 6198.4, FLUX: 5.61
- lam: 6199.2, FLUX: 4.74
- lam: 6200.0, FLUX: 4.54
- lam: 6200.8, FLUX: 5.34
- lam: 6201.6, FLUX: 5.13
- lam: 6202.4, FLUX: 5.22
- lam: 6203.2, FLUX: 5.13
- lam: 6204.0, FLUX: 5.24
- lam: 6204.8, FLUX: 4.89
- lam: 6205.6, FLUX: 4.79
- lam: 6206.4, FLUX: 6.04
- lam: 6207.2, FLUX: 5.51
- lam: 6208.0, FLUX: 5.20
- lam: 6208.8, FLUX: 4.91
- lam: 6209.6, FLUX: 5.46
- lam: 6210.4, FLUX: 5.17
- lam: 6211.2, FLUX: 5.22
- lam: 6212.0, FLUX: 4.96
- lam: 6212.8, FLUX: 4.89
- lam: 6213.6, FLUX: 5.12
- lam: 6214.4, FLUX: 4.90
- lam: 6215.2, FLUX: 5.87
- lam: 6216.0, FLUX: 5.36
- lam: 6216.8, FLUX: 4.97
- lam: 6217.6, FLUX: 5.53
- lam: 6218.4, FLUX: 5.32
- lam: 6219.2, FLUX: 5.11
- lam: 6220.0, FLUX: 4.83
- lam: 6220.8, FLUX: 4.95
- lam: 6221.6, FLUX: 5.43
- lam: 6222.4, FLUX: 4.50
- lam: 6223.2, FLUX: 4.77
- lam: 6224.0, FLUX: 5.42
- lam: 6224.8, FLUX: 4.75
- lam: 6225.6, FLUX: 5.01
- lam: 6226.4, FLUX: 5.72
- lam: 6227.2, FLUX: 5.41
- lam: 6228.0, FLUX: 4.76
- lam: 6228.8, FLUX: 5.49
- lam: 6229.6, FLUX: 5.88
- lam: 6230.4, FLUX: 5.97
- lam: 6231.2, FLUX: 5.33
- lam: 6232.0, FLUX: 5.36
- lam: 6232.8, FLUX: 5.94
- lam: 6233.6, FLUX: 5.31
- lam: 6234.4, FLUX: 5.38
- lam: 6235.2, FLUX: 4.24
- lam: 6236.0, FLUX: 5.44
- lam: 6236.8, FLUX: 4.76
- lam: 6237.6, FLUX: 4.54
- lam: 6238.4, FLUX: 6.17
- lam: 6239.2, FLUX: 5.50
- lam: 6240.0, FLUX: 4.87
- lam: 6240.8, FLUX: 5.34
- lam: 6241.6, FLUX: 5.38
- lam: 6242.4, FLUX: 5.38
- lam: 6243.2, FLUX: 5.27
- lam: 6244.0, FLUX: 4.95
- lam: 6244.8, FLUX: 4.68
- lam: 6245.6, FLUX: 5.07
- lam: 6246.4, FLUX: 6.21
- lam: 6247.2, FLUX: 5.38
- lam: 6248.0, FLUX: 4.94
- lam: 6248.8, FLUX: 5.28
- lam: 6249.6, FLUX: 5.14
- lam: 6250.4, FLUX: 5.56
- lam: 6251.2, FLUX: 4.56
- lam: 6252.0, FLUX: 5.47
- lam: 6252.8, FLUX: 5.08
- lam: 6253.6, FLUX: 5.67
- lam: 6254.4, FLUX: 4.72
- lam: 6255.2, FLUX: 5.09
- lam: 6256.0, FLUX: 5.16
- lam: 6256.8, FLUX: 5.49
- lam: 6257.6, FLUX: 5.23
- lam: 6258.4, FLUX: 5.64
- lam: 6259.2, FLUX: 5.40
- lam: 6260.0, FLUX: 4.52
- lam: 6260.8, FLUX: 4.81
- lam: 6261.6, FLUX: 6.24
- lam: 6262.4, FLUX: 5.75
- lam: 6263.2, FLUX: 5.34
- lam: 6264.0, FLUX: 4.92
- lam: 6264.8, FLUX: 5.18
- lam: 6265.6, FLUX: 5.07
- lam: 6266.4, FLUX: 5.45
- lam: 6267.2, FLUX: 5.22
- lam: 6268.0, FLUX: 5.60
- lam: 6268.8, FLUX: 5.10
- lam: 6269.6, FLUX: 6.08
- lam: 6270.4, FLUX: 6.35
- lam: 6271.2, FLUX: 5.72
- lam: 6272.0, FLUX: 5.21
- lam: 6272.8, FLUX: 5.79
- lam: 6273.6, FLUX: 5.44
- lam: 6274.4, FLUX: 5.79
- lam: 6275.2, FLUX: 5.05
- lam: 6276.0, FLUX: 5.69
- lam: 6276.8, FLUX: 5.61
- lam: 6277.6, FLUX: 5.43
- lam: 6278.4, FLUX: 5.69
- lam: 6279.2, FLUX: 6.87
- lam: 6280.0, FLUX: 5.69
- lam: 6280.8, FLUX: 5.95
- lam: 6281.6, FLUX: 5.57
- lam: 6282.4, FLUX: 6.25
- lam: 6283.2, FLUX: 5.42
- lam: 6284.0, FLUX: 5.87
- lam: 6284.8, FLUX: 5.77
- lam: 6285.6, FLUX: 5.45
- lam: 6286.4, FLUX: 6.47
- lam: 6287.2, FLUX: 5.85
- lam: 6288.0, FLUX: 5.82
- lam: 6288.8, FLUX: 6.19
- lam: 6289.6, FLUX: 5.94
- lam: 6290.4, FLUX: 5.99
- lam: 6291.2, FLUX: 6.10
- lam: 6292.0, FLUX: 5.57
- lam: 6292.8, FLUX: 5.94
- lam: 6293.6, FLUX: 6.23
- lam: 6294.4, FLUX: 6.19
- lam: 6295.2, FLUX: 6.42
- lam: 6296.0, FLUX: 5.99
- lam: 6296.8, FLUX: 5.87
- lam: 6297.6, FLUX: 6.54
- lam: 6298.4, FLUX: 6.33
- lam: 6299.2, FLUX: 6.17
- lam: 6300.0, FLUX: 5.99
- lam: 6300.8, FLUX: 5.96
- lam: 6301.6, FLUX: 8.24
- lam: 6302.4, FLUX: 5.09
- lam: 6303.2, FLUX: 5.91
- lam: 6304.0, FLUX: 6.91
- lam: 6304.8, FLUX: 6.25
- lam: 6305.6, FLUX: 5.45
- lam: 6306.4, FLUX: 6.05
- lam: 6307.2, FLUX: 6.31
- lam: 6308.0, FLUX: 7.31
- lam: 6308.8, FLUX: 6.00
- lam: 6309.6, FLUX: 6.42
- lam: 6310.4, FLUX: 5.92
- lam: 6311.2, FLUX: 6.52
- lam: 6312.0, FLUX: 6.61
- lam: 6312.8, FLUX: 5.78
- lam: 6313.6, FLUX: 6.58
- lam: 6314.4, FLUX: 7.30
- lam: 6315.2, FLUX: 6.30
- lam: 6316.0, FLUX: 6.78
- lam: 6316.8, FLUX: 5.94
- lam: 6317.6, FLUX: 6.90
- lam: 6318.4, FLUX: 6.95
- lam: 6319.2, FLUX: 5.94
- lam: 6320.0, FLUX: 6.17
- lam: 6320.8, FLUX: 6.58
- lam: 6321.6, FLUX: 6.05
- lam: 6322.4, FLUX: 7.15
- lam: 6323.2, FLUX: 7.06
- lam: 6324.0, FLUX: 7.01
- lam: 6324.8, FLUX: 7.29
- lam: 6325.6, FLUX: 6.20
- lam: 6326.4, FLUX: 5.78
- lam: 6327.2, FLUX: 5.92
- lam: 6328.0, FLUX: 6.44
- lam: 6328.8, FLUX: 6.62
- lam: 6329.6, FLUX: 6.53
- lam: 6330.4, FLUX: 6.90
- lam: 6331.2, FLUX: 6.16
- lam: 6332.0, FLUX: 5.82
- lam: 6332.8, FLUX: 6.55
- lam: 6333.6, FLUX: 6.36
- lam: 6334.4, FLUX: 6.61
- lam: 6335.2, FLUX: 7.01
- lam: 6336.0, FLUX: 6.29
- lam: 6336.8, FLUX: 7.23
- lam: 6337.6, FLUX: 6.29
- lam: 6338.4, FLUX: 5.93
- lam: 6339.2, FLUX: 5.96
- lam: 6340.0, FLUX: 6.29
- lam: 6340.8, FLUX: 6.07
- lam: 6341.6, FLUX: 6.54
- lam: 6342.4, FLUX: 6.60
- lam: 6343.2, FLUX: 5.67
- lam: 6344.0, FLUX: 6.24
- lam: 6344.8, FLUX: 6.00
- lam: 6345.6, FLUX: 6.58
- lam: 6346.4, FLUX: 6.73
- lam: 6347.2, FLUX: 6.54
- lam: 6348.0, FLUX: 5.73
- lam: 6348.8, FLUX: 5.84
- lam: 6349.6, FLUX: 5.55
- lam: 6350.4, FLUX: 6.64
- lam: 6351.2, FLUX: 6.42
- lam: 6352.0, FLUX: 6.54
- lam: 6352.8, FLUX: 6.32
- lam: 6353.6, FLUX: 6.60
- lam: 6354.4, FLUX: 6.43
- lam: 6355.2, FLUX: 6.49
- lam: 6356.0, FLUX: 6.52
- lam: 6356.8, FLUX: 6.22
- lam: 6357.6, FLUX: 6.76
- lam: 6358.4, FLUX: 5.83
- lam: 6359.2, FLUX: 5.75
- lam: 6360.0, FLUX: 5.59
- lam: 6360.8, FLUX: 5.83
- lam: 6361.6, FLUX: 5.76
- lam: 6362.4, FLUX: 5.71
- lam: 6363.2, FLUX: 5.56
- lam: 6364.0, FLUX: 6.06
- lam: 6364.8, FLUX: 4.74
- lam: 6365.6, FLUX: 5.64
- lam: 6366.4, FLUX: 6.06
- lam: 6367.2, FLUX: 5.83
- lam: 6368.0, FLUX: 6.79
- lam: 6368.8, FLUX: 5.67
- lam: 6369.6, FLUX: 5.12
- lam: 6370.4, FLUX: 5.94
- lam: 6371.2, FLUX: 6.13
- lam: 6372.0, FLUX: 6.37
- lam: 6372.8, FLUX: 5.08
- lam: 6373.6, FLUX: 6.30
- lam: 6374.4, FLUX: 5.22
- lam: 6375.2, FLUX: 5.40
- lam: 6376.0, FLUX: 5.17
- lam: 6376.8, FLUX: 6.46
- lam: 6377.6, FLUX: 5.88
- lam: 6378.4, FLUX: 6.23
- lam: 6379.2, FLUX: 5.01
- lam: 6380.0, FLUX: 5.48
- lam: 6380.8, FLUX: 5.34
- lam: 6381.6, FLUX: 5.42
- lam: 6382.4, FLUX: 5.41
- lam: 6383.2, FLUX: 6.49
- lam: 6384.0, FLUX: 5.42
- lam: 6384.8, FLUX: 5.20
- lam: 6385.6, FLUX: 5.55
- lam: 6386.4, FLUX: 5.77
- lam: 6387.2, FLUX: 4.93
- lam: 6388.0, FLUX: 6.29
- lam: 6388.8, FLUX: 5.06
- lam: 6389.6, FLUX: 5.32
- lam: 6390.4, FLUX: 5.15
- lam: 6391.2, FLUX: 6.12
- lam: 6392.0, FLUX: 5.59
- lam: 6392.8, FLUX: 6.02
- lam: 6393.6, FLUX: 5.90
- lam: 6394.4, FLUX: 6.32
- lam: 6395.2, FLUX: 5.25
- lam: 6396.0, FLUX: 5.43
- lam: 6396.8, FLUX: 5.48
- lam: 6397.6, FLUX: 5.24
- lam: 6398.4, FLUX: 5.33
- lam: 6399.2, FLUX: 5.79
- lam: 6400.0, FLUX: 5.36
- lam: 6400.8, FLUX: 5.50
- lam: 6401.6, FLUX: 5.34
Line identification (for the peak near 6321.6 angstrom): Mg II 2798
